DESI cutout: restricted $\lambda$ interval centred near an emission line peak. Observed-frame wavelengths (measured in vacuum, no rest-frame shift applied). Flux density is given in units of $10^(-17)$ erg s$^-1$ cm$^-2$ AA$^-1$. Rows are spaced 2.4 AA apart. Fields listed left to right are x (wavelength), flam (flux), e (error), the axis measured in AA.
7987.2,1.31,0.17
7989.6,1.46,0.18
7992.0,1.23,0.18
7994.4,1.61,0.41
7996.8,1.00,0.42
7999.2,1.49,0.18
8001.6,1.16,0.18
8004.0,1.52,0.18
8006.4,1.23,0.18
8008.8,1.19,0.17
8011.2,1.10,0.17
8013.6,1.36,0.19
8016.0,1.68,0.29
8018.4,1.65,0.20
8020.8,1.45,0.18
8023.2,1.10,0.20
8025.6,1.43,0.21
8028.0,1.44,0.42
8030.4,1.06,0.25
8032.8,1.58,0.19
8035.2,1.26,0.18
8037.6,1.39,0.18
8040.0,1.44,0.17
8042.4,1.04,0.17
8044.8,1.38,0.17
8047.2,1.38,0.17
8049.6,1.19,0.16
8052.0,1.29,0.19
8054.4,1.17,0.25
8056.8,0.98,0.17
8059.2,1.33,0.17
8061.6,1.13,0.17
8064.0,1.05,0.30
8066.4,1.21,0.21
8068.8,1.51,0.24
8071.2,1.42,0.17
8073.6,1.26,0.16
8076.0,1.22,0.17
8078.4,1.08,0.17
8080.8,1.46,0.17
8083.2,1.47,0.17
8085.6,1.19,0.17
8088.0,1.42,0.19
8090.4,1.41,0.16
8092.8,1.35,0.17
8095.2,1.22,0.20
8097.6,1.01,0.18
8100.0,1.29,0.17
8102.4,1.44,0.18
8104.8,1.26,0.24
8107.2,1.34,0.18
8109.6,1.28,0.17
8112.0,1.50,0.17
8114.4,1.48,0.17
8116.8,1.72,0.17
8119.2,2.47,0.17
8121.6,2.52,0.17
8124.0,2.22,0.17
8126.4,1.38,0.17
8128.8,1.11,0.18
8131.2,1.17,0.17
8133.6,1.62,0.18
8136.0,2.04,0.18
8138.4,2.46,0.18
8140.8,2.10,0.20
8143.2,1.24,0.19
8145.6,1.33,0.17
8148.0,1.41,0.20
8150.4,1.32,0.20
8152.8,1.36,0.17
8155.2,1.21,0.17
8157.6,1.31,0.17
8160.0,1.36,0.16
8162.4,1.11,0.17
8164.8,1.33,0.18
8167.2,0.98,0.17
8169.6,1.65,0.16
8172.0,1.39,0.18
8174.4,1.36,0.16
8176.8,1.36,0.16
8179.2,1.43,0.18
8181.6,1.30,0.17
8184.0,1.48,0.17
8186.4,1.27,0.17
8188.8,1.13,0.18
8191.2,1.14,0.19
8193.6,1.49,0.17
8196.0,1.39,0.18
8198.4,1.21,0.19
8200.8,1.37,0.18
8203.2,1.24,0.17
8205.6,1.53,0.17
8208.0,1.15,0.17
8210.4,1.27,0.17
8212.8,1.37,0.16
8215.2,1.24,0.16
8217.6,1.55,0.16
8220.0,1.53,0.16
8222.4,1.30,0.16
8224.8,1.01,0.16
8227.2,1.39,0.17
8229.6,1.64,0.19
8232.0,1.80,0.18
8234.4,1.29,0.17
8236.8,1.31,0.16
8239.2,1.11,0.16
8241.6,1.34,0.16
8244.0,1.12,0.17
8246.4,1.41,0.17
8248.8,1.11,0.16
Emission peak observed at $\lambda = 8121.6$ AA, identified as [S II]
